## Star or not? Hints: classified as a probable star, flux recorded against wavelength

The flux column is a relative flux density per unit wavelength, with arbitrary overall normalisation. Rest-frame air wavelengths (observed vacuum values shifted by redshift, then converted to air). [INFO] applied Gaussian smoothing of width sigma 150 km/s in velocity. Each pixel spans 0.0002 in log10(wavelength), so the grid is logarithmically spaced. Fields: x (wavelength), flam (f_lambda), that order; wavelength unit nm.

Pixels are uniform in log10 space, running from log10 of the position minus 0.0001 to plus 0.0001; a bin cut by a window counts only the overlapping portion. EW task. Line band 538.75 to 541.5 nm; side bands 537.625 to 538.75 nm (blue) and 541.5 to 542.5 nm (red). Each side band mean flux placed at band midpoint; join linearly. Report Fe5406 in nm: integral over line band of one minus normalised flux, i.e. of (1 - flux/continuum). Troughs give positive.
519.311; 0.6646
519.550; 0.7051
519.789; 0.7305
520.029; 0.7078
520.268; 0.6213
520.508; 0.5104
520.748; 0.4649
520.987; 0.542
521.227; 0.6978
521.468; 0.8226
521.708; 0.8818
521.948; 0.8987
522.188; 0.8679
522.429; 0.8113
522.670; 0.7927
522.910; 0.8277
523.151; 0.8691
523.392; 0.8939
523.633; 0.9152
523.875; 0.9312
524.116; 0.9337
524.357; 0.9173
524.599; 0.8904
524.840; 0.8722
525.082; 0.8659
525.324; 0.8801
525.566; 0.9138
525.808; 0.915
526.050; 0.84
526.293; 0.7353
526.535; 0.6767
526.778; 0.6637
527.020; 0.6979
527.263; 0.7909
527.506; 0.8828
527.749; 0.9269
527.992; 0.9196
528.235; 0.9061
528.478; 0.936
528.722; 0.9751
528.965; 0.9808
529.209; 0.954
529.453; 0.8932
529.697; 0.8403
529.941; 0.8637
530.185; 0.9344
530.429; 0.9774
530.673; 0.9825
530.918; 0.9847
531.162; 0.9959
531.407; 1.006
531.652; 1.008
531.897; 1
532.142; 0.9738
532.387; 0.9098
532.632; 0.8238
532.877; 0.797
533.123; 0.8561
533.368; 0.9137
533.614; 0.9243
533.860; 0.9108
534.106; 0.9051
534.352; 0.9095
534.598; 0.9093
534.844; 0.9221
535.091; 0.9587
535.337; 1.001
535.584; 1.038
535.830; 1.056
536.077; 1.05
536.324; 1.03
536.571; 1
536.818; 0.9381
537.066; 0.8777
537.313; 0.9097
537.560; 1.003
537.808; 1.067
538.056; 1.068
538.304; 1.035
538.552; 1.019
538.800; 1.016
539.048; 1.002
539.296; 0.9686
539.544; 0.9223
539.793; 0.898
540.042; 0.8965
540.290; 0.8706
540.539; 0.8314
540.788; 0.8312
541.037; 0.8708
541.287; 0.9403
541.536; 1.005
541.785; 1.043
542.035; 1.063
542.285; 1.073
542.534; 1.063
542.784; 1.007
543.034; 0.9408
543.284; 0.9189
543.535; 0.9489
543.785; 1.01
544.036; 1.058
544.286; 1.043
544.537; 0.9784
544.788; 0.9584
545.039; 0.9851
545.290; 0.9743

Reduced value 0.35 nm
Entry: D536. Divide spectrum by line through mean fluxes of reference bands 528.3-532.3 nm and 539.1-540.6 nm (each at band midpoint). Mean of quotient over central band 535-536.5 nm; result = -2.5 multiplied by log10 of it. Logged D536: -0.11 mag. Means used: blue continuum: 0.955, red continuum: 0.906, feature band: 1.02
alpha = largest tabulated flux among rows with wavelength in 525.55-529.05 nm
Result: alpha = 0.9808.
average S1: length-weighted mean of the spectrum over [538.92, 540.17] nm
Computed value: 0.938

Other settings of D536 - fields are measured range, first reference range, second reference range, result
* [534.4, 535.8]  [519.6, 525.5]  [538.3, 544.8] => -0.07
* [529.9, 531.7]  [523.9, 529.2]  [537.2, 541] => -0.09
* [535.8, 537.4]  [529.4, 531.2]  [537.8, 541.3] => -0.04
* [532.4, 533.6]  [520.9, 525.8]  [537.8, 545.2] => 0.07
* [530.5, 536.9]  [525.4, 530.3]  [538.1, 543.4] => -0.05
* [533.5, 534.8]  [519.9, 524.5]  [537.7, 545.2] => -0.01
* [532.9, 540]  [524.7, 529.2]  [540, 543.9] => -0.05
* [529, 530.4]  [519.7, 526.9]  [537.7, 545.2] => -0.06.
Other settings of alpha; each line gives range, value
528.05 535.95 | 1.056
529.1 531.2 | 0.9959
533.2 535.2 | 0.9587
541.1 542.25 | 1.063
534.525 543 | 1.073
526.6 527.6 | 0.8828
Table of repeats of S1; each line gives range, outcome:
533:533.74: 0.898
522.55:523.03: 0.811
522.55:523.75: 0.86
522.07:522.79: 0.823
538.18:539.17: 1.02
